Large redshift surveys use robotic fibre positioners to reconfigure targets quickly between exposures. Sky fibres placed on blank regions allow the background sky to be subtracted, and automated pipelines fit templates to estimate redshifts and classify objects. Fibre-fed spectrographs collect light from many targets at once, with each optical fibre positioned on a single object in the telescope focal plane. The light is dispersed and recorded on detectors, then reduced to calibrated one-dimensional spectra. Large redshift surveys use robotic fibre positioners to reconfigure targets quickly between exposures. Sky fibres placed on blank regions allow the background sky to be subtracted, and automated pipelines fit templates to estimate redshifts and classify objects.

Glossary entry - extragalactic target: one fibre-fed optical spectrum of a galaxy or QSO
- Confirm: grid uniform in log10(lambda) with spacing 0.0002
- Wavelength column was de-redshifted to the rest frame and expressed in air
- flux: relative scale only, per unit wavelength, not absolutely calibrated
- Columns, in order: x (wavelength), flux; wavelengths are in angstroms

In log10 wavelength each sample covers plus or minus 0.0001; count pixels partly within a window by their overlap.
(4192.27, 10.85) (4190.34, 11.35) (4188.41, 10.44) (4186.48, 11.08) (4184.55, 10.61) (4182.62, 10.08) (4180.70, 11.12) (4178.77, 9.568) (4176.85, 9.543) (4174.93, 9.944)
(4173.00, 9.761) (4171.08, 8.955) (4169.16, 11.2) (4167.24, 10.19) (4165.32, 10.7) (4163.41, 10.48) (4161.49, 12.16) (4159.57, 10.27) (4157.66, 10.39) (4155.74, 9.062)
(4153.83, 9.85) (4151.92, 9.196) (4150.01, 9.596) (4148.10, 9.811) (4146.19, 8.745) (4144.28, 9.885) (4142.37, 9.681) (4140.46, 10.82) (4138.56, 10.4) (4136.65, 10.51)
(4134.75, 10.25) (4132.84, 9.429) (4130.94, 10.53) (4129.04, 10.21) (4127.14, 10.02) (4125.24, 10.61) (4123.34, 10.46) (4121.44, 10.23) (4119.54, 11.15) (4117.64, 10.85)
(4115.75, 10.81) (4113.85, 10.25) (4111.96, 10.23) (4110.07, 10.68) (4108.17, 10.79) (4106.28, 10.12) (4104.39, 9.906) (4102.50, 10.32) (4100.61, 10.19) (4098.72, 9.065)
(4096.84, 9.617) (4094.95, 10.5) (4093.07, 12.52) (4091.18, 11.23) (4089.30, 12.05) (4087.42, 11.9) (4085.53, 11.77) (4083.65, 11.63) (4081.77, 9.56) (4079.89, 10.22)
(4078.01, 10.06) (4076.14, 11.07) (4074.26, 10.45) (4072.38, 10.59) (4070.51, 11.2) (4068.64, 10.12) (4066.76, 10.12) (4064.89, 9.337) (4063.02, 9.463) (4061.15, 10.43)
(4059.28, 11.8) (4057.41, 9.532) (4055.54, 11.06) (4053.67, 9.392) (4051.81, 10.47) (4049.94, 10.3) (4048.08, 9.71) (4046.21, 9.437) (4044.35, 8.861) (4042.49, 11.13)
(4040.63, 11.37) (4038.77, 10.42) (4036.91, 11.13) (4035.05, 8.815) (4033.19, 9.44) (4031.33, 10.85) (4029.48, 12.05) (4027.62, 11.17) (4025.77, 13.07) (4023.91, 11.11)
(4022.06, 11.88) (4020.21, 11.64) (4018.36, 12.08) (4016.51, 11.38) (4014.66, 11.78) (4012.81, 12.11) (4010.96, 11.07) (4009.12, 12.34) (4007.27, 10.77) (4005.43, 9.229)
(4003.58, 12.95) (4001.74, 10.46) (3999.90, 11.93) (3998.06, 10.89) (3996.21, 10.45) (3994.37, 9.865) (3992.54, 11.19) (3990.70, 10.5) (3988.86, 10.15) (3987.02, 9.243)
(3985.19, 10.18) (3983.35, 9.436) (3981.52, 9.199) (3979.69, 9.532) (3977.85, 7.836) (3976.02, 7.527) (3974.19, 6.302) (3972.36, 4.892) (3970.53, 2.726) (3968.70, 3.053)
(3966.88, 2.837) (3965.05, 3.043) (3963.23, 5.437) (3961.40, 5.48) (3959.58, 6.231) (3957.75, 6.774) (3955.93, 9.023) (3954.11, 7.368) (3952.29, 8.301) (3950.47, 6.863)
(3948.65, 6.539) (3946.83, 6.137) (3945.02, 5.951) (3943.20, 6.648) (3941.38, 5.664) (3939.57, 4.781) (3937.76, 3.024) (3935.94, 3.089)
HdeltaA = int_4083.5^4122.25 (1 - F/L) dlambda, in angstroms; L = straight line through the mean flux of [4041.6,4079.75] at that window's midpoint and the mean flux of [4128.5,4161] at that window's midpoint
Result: -2.5 angstroms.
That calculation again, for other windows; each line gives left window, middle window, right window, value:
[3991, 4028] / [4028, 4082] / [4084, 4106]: 3.7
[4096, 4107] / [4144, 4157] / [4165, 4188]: 0.8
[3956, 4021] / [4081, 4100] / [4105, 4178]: -2.4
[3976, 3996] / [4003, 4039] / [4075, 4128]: -4.8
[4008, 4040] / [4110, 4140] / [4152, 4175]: 0.3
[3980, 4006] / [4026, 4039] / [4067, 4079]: -0.3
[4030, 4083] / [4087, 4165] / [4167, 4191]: -0.6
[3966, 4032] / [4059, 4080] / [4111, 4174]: -0.7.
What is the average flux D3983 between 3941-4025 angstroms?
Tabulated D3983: 8.65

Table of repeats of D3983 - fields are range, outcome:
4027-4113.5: 10.5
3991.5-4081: 10.7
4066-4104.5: 10.7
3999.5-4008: 11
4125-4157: 9.91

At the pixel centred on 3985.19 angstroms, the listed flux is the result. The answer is 10.18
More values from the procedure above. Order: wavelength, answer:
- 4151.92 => 9.196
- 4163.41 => 10.48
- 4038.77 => 10.42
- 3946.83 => 6.137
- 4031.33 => 10.85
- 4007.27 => 10.77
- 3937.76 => 3.024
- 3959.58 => 6.231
